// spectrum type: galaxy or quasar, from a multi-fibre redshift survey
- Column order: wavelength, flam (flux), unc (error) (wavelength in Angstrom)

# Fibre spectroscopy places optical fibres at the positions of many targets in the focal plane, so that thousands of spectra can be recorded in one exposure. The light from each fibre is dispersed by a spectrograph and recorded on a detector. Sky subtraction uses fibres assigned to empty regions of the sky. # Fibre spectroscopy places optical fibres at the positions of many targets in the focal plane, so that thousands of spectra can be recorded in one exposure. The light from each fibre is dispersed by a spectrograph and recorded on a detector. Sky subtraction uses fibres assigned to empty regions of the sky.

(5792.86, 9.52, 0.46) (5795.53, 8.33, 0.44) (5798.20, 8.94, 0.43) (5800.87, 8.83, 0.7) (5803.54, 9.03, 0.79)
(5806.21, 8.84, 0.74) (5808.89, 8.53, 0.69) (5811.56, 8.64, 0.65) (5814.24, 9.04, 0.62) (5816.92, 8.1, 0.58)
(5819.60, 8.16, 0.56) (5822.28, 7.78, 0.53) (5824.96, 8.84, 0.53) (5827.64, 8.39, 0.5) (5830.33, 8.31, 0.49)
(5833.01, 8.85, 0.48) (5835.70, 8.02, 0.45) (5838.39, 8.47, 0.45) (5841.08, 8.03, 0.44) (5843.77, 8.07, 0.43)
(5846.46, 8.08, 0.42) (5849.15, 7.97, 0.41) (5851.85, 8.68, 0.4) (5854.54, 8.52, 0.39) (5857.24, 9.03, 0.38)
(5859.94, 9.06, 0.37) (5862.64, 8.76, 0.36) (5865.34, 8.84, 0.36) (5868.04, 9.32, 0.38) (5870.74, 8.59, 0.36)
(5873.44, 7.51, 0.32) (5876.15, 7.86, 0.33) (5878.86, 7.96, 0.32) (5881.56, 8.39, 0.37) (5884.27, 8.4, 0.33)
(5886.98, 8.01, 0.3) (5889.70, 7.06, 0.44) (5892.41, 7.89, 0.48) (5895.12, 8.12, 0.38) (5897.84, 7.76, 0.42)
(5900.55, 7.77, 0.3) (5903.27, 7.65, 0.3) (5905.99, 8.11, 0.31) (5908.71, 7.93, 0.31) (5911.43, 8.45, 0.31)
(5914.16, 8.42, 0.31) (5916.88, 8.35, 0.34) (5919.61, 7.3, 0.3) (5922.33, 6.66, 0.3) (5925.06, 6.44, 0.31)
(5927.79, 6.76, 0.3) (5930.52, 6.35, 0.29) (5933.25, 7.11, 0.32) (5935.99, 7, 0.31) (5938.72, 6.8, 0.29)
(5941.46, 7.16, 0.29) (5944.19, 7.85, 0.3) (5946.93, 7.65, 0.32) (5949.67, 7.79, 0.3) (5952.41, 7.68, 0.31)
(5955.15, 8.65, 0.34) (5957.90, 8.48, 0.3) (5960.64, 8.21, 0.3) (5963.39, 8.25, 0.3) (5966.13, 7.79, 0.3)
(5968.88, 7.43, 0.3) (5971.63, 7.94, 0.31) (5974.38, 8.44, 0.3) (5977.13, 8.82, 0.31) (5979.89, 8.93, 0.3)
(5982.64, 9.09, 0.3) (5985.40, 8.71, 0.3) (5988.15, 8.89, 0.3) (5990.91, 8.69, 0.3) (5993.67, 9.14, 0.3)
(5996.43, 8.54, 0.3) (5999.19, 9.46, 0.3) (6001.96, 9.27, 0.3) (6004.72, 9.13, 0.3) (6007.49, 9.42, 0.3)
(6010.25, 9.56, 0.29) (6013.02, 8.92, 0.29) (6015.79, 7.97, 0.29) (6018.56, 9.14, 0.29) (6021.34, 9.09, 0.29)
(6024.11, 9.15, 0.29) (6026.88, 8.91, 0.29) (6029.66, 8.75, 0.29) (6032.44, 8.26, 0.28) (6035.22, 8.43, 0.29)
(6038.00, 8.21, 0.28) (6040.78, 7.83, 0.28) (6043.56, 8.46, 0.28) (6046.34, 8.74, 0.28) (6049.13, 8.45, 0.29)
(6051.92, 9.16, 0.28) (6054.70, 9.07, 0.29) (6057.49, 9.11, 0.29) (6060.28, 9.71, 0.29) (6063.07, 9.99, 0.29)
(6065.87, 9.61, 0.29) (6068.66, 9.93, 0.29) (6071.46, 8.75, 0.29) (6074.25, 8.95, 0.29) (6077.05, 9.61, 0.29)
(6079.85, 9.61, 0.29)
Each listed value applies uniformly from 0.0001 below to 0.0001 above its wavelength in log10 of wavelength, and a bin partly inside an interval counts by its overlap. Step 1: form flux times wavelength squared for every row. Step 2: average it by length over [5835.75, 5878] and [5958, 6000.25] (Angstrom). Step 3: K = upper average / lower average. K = 1.06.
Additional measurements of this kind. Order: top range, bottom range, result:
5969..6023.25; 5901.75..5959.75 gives 1.20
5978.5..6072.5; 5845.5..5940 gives 1.18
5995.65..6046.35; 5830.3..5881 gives 1.11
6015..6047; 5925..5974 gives 1.17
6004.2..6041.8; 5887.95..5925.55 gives 1.18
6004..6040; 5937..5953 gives 1.21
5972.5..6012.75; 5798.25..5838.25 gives 1.12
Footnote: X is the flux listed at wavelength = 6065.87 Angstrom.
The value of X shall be 9.61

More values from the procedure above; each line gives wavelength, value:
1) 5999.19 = 9.46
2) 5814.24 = 9.04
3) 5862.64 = 8.76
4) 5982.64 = 9.09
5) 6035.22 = 8.43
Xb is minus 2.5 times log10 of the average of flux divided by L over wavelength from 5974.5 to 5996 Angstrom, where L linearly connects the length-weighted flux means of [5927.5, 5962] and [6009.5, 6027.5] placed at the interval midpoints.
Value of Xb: -0.07 mag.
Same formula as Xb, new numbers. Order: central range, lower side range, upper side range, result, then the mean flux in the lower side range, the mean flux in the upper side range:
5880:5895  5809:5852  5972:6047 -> 0.07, 8.34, 8.8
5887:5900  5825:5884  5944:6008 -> 0.10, 8.42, 8.51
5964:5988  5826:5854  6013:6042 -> 0.01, 8.3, 8.59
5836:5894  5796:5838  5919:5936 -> -0.07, 8.55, 6.76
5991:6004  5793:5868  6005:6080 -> -0.02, 8.55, 8.98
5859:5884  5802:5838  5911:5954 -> -0.06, 8.5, 7.34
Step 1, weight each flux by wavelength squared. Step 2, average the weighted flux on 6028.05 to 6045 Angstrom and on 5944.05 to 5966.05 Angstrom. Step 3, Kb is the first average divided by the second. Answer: 1.1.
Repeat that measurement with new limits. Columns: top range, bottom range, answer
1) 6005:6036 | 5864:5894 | 1.14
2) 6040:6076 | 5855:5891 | 1.16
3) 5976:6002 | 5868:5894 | 1.15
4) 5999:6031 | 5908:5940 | 1.28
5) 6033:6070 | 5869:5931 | 1.22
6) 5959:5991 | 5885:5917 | 1.09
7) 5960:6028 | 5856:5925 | 1.12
